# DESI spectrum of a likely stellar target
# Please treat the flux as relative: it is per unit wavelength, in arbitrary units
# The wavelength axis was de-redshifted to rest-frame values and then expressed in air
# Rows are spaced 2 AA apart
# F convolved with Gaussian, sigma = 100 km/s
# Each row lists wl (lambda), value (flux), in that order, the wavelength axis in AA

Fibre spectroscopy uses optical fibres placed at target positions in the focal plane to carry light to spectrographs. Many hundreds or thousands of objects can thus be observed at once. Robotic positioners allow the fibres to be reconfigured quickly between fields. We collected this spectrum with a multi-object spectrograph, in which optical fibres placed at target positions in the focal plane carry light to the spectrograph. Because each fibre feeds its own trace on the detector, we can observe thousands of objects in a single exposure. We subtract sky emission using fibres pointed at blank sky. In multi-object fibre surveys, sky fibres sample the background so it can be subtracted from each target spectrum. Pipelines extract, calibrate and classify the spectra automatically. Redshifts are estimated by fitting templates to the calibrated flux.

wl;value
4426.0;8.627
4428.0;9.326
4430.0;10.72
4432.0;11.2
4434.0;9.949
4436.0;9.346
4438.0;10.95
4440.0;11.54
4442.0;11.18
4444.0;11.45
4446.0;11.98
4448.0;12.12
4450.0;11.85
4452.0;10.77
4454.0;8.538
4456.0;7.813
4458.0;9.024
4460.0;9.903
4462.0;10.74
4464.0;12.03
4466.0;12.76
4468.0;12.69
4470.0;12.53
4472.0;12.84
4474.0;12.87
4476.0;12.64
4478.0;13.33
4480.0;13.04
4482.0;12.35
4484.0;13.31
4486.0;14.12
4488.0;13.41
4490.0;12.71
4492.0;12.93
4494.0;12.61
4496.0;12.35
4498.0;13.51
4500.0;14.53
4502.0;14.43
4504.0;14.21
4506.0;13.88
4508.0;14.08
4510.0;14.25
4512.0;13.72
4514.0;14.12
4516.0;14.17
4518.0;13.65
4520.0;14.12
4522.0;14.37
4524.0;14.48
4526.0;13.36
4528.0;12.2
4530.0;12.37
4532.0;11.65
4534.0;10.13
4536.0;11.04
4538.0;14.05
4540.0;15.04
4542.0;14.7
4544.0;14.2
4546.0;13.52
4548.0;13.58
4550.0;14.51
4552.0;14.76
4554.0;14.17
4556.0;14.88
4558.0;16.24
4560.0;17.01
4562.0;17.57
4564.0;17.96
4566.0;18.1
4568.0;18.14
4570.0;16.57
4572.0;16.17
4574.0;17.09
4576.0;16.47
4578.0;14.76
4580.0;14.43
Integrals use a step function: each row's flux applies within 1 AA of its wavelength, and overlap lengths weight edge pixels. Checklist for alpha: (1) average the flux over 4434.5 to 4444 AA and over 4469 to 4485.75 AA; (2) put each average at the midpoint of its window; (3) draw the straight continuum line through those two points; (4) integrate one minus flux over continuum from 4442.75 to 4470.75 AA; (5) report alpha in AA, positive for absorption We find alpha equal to 1.8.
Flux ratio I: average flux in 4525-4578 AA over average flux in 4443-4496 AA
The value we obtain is 1.24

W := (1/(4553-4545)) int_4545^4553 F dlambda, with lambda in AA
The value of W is 14.1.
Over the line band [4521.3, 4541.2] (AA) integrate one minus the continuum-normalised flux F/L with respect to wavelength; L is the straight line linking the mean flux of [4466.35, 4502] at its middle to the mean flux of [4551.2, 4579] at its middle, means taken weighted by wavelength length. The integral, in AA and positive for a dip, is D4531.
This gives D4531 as 2.86 AA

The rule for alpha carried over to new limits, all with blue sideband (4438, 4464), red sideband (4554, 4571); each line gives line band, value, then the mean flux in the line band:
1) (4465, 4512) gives -2.07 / 13.3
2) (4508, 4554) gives 4.63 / 13.6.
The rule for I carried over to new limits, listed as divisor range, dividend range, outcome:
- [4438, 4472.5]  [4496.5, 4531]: 1.24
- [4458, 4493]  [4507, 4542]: 1.07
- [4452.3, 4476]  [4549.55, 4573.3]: 1.47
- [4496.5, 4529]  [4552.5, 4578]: 1.19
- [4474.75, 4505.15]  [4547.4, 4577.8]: 1.22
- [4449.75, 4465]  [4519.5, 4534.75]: 1.28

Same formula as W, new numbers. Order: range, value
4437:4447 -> 11.4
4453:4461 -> 8.82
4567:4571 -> 17.4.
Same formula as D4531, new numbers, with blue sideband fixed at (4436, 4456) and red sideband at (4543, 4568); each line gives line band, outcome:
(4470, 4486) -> -0.9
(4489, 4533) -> 0.5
